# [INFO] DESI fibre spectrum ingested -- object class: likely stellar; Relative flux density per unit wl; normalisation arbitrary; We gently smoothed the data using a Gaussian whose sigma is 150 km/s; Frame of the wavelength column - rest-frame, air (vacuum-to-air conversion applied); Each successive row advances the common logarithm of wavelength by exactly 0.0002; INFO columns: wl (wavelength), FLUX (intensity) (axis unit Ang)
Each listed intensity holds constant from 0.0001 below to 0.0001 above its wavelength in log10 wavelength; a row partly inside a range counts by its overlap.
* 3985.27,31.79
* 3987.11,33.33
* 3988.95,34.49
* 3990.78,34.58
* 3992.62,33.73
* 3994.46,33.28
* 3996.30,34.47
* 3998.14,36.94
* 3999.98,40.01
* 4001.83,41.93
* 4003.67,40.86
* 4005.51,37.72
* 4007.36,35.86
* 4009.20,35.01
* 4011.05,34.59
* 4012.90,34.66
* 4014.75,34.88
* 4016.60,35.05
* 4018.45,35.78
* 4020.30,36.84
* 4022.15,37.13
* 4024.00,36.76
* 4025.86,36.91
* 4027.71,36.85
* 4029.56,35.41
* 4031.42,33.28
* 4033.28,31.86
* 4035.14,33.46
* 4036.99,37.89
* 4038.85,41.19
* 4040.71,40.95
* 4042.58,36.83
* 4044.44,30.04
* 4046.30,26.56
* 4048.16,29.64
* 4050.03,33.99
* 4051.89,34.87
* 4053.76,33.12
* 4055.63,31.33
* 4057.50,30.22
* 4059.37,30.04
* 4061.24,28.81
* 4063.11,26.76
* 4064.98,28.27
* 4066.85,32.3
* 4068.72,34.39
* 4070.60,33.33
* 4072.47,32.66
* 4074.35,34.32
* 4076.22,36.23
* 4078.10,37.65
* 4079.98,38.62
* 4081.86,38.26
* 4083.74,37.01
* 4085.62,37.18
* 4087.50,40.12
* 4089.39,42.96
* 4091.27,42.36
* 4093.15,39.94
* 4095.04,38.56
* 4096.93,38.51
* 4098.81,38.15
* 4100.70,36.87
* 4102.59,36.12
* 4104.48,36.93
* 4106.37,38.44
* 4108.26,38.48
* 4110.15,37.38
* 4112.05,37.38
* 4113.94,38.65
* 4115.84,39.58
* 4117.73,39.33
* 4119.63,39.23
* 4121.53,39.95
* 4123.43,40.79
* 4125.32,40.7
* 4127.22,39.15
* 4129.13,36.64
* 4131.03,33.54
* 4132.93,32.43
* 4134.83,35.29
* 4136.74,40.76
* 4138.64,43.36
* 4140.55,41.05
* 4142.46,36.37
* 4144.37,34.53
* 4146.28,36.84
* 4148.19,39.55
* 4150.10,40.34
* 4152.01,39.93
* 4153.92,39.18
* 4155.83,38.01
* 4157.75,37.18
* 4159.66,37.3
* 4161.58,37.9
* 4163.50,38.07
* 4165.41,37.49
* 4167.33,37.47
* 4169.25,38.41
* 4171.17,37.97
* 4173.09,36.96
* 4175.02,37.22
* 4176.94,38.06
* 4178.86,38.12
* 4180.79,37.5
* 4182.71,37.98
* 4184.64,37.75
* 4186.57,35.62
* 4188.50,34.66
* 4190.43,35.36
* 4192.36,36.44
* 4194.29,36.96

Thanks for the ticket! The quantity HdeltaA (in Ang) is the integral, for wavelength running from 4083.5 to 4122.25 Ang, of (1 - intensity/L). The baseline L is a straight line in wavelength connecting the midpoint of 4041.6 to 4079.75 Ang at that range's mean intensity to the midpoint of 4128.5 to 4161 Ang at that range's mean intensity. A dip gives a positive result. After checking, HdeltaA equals -4.2 Ang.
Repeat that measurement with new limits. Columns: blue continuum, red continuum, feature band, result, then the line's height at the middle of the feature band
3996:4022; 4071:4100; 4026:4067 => 4.9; 37.4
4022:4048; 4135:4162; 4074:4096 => -1.2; 36.7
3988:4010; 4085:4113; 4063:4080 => 2.0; 38.1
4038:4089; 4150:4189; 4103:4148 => -2.4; 36.2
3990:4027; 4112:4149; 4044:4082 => 5.0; 37.2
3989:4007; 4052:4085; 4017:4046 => -0.6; 35.2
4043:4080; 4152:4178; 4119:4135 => -0.8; 35.7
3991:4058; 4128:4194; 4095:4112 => -0.5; 36.6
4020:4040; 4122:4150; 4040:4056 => 1.5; 36.5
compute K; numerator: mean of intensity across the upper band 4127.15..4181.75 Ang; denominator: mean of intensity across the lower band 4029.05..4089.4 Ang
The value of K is 1.1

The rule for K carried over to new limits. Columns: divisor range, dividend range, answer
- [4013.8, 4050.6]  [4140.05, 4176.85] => 1.08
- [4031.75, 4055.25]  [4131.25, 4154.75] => 1.12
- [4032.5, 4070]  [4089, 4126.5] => 1.19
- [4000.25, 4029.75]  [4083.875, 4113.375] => 1.05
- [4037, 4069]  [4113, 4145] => 1.18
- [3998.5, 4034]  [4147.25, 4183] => 1.05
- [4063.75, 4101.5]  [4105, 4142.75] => 1.04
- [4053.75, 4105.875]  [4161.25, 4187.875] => 1.06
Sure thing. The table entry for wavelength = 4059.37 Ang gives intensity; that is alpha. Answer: 30.04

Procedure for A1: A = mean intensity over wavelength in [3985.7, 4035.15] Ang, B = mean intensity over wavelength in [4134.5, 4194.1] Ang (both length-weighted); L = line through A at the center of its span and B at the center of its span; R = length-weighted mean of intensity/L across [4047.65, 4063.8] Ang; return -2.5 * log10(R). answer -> 0.17 mag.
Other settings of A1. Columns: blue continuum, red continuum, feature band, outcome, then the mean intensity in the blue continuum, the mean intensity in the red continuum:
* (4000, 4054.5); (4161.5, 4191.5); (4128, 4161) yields -0.03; 35.6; 37.3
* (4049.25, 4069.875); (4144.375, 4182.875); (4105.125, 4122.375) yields -0.12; 31.3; 38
